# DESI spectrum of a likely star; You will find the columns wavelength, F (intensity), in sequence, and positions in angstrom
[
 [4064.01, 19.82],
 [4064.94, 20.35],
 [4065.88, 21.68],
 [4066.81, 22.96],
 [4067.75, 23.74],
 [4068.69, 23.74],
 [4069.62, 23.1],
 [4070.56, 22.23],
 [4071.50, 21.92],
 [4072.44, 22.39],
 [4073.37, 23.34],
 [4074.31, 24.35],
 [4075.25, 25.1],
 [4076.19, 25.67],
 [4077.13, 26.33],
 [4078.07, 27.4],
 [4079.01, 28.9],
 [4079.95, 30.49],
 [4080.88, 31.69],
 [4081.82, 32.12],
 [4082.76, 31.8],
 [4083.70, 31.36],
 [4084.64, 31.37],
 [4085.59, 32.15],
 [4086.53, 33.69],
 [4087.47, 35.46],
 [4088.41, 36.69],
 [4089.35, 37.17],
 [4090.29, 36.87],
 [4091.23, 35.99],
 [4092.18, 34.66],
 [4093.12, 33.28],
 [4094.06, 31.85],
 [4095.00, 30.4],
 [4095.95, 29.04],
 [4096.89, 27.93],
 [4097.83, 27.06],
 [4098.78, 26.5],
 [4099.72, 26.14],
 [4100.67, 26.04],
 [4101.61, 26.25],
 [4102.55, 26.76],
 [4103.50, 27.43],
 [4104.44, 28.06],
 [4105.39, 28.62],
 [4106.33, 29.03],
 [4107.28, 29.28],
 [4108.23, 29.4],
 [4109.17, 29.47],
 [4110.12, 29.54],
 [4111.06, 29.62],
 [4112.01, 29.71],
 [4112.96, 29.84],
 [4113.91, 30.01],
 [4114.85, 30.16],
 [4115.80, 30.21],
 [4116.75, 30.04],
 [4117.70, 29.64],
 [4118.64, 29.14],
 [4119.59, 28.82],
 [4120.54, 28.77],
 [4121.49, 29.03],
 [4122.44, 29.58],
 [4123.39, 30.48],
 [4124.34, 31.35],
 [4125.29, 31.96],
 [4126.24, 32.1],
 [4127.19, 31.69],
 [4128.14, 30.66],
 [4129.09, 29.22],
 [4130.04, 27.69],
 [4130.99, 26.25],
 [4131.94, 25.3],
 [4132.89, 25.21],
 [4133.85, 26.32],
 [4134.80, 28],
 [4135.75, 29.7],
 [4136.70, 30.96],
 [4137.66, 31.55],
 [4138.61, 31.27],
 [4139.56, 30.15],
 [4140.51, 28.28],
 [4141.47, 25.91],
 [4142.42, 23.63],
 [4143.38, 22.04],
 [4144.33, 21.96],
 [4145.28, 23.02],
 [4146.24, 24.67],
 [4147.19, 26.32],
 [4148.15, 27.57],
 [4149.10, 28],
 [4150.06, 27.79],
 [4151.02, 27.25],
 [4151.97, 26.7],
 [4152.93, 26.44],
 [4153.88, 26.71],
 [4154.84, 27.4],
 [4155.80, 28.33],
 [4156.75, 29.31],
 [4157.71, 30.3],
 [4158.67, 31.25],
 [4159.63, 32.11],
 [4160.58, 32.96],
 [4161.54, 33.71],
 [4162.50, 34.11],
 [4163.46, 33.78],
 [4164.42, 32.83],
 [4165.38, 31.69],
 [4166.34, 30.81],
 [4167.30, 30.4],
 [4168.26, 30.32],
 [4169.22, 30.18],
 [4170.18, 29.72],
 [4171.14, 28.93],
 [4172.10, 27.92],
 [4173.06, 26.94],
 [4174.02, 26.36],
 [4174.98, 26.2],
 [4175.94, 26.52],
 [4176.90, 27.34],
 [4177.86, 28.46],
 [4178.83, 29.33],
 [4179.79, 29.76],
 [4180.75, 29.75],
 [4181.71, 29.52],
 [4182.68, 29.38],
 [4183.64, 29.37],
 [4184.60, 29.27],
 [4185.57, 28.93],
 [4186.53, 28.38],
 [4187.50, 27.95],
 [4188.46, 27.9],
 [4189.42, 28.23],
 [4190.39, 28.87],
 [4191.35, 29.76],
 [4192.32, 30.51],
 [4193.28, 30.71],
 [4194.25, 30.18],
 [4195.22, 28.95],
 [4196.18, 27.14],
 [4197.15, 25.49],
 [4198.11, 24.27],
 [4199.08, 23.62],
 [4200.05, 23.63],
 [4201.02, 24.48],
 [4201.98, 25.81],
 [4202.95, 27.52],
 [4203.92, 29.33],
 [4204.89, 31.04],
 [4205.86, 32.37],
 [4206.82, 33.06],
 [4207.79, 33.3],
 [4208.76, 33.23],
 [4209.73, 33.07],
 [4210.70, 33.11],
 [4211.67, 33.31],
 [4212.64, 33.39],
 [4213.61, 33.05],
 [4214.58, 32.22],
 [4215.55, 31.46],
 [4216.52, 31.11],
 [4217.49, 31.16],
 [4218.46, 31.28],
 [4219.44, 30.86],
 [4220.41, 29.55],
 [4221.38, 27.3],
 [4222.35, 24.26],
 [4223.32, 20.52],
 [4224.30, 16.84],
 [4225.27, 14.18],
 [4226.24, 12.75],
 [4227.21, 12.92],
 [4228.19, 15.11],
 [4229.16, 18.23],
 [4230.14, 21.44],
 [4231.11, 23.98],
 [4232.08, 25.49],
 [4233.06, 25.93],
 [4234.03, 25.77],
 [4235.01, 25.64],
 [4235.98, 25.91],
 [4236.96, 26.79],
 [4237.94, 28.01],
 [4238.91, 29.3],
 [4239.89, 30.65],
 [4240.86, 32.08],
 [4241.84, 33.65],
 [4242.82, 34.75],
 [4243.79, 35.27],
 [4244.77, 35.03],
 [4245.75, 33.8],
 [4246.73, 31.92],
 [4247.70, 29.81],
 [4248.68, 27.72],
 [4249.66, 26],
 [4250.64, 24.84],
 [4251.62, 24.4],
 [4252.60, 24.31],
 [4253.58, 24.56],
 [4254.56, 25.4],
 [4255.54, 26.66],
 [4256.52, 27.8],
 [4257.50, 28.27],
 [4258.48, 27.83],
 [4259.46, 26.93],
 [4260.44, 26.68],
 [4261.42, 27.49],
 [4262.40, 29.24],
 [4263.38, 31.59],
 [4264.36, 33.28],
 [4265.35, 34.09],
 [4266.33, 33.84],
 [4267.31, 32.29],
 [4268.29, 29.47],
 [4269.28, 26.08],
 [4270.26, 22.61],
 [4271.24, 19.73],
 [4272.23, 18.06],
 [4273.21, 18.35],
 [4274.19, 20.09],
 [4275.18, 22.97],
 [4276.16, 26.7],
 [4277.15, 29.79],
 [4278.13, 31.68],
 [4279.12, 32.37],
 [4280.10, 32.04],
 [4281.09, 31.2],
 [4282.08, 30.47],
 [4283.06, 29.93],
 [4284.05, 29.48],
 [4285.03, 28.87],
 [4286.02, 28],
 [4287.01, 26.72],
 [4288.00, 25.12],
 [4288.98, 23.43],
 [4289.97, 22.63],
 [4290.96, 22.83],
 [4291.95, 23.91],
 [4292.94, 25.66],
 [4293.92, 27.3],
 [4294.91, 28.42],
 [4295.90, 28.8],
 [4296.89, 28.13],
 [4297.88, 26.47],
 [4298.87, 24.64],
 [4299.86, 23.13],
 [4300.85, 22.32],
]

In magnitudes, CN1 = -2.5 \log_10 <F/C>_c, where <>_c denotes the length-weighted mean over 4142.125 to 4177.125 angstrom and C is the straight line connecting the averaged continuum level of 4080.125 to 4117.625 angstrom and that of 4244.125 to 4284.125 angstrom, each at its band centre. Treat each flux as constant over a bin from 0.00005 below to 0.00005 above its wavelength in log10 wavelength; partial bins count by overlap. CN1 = 0.04 mag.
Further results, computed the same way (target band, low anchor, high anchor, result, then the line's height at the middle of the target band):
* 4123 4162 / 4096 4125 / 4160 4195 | 0.03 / 29.2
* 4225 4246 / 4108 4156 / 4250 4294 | 0.06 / 27.3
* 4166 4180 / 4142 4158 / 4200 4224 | -0.04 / 27.7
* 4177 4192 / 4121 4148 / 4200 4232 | -0.06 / 27.3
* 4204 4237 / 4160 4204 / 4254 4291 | 0.06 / 28.2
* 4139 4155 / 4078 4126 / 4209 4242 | 0.11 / 29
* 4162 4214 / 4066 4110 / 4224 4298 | -0.07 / 27.6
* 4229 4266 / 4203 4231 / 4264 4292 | -0.05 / 27.1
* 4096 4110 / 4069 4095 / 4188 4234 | 0.06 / 29.4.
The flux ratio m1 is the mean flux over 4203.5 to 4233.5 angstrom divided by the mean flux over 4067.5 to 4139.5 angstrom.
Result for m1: 0.92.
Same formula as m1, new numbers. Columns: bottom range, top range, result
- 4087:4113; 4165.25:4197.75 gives 0.95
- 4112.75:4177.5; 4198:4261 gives 0.95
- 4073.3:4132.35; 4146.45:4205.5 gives 0.96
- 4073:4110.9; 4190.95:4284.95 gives 0.93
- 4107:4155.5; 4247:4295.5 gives 0.96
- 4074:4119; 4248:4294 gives 0.90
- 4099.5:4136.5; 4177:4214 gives 1.01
